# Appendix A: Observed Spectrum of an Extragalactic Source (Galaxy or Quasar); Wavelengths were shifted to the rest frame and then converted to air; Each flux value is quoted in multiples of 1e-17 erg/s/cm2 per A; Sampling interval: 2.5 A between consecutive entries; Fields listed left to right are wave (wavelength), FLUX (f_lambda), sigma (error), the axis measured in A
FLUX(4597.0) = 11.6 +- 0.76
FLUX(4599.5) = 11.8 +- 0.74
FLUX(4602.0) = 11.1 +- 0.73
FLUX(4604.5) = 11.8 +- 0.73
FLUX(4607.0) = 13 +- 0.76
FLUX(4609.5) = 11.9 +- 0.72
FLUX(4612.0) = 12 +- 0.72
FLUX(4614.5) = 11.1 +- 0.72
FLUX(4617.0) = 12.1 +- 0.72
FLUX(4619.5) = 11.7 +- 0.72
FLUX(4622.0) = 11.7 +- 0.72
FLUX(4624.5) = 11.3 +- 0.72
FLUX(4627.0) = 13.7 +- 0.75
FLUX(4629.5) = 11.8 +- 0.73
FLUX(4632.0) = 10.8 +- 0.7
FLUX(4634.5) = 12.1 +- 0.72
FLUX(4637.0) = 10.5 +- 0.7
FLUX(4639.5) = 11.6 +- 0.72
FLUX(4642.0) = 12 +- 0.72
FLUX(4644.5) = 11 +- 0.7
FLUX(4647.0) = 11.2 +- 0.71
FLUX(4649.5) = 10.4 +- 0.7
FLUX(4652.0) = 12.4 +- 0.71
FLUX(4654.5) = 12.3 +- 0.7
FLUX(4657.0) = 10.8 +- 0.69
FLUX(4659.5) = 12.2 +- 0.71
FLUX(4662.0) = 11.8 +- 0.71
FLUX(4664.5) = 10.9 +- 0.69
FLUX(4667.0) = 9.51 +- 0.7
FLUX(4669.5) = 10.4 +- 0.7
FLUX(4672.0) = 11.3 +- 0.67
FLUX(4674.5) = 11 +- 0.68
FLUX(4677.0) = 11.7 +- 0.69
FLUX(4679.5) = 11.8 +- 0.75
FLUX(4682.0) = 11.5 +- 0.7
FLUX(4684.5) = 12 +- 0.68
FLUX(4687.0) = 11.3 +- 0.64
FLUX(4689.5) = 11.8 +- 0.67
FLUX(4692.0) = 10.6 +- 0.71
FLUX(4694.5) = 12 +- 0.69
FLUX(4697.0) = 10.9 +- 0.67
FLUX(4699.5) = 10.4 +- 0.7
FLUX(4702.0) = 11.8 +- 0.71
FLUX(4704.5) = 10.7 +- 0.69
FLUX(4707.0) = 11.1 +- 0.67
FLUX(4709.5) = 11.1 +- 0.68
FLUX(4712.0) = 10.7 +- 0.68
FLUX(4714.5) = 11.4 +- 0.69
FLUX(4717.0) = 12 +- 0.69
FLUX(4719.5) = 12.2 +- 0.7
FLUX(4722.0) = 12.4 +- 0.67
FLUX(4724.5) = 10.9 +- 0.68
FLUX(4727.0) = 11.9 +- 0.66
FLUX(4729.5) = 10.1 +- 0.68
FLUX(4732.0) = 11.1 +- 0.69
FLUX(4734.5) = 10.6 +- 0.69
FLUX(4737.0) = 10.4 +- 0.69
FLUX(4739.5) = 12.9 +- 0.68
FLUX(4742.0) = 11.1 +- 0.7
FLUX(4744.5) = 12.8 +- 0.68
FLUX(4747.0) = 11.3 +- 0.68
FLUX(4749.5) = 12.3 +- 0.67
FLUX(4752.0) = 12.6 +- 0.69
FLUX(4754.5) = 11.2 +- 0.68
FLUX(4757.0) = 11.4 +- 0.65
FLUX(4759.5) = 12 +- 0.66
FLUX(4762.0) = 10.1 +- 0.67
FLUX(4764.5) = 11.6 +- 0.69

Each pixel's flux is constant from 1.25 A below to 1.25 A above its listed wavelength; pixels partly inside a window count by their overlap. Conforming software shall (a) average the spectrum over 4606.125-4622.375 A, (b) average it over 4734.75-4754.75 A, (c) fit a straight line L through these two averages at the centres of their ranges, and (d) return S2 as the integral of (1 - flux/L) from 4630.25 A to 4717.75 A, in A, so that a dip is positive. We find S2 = 4.2 A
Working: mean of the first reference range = 11.9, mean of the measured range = 11.3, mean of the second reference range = 11.8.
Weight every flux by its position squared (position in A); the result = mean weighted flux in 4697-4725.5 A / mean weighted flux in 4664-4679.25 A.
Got 1.06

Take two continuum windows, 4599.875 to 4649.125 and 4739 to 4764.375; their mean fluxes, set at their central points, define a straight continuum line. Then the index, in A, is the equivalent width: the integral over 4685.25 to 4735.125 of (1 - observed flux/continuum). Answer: 1.9 A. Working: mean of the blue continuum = 11.7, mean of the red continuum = 11.7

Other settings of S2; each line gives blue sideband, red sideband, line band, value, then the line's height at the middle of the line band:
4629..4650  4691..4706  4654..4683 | -0.2 A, 11.2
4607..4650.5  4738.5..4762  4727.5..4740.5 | 0.9 A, 11.8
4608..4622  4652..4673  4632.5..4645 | 0.1 A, 11.5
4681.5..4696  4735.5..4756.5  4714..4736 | 0.6 A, 11.7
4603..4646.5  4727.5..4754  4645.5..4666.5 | 0.5 A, 11.7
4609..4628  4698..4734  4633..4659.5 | 0.6 A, 11.7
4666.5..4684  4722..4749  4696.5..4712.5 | 0.4 A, 11.3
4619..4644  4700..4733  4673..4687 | -0.1 A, 11.5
